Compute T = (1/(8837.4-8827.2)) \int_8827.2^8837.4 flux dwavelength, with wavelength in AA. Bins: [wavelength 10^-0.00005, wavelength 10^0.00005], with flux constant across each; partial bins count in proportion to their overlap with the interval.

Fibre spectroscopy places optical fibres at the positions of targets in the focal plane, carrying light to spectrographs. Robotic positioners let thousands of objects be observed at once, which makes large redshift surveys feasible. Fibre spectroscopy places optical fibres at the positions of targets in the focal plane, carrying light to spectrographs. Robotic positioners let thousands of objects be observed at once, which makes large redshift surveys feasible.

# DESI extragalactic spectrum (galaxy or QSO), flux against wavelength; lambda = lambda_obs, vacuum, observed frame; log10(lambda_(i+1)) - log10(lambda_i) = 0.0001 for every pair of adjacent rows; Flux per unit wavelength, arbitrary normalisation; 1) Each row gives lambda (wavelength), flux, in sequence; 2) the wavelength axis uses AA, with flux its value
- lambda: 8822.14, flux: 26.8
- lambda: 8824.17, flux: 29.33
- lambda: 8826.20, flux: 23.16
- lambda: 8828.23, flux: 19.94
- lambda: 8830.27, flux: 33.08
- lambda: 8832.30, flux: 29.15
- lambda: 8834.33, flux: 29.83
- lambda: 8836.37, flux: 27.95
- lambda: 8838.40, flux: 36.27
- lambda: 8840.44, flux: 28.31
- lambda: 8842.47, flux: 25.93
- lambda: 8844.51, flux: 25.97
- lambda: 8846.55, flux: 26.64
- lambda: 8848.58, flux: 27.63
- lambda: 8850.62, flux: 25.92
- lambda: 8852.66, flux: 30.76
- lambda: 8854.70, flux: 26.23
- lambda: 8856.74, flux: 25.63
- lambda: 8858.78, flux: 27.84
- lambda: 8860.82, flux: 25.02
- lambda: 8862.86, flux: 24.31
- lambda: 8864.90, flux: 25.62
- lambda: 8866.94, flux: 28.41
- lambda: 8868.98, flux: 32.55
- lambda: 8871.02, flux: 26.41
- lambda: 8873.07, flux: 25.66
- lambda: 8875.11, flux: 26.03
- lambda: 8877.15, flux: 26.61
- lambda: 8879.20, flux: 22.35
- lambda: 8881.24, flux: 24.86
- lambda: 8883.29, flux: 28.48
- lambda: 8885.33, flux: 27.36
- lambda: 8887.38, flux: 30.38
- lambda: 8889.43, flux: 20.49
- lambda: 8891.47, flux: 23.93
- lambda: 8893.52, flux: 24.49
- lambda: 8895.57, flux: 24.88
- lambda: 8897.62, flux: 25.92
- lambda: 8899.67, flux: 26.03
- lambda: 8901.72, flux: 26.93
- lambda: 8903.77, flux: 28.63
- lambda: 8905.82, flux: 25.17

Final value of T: 28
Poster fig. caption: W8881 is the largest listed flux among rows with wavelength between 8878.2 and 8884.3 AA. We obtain 28.48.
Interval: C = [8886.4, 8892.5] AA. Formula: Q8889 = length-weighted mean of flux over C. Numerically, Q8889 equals 24.9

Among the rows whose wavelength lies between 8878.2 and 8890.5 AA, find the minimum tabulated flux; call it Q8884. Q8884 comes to 20.49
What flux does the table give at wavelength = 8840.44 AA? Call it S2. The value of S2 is 28.31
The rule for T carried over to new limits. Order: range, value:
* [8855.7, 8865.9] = 25.7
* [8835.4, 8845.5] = 28.9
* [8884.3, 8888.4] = 28.9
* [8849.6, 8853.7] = 28.3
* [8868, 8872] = 29.5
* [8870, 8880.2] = 25.4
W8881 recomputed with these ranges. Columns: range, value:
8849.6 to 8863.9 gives 30.76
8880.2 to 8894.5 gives 30.38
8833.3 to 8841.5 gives 36.27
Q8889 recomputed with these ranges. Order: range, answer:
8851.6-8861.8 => 27.1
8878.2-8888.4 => 26.7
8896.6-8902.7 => 26.3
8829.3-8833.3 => 31.1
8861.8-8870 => 27.7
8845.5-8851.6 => 26.7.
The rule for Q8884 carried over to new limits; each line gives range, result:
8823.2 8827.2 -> 23.16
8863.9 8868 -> 25.62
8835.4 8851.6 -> 25.92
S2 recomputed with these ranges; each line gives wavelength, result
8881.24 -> 24.86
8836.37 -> 27.95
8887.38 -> 30.38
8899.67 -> 26.03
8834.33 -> 29.83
